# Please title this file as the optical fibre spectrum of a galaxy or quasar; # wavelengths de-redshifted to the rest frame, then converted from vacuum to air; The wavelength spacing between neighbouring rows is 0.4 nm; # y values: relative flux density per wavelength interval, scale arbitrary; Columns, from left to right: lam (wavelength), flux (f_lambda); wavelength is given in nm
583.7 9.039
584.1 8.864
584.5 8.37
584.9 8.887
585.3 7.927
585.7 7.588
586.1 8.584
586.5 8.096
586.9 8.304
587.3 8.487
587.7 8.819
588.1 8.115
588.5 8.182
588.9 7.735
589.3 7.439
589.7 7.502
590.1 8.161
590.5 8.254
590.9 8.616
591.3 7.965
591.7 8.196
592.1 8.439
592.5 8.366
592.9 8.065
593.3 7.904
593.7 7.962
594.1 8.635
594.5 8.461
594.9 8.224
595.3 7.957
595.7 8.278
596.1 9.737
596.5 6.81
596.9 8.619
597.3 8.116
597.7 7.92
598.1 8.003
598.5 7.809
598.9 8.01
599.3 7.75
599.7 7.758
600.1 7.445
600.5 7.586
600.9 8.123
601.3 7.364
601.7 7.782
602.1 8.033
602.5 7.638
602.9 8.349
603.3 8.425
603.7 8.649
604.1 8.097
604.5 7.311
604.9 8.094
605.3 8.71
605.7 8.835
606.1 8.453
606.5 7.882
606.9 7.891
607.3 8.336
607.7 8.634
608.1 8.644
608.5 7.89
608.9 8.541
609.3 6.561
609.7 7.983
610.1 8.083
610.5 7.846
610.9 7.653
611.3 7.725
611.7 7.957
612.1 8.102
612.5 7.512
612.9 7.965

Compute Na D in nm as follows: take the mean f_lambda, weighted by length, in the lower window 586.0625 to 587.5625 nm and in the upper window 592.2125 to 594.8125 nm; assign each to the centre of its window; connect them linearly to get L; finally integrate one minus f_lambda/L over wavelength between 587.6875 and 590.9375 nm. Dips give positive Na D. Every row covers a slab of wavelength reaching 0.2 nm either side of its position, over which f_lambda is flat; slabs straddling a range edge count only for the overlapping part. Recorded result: 0.11 nm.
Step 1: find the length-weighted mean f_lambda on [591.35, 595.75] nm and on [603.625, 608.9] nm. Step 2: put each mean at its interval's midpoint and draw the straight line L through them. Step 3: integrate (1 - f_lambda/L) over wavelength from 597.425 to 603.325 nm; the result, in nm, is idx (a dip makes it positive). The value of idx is 0.28 nm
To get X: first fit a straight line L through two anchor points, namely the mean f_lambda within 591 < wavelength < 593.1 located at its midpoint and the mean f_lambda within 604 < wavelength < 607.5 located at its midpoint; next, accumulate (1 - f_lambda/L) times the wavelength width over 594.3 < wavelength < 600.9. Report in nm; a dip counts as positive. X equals 0.14 nm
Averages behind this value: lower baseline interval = 8.23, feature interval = 8.03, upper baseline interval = 8.18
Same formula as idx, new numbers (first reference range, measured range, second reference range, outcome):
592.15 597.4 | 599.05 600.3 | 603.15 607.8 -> 0.09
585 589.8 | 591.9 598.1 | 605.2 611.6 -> -0.10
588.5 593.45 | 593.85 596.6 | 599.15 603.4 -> -0.13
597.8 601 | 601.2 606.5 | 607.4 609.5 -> -0.14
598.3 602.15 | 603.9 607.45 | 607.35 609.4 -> -0.07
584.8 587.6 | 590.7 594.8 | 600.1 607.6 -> -0.03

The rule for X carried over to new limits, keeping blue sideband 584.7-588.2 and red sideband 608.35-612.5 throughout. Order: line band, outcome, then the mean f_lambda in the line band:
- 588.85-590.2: 0.09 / 7.67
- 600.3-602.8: 0.07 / 7.78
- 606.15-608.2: -0.10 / 8.27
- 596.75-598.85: 0.00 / 8.07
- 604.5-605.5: -0.03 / 8.18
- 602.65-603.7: -0.06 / 8.4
